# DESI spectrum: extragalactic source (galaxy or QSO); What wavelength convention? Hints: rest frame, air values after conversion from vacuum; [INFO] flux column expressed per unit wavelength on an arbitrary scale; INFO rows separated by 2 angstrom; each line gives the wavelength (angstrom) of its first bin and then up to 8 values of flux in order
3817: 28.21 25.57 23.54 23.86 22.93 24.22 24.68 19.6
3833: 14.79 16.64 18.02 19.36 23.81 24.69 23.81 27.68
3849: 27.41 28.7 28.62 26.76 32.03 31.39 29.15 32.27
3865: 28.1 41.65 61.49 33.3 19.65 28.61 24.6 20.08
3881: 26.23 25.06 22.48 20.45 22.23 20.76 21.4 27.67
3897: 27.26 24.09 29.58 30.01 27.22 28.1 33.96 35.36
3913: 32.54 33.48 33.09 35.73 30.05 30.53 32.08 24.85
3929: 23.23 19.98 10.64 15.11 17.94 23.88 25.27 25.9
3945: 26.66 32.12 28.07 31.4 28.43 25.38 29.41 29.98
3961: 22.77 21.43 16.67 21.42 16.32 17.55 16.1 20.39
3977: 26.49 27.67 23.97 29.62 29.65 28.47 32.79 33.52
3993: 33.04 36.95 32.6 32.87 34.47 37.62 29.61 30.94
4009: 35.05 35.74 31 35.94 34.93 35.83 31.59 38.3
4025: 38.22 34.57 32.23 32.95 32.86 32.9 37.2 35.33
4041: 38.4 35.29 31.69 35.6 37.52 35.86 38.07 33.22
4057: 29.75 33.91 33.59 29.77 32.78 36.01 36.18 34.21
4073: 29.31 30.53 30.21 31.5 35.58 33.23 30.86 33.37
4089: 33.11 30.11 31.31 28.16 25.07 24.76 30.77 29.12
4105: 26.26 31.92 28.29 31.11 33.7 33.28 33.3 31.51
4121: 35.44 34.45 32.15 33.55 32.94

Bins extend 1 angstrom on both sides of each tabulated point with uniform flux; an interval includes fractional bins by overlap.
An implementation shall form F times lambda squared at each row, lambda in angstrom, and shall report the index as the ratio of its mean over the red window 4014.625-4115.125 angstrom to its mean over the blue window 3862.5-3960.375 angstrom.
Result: 1.3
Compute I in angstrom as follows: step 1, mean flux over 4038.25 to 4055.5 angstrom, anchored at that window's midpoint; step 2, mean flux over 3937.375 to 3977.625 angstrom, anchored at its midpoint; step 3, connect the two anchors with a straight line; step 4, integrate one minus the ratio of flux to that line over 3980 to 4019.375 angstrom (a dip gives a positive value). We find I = -4.03 angstrom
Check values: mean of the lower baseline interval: 24.2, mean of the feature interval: 32.7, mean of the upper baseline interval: 35.7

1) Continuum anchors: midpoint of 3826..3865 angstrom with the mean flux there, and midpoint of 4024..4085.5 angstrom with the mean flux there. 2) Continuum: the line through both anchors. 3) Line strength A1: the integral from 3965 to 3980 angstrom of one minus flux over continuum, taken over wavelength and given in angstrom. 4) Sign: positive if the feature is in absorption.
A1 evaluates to 4.9 angstrom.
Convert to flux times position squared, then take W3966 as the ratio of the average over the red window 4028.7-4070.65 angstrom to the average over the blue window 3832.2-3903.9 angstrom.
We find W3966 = 1.41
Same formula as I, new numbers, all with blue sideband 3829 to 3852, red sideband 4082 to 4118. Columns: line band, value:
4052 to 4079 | -3.2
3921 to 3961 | 0.2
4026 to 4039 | -2.6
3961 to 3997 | 1.6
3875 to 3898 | 0.1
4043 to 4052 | -2.0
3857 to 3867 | -3.7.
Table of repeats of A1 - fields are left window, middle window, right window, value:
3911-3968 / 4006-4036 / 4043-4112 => -4.7 angstrom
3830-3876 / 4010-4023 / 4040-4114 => -1.5 angstrom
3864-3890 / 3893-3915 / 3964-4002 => -0.9 angstrom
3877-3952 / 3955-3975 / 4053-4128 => 4.6 angstrom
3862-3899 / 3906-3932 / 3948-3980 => -4.3 angstrom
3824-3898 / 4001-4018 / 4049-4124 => -2.2 angstrom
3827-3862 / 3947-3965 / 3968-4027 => 1.3 angstrom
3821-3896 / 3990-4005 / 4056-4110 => -2.5 angstrom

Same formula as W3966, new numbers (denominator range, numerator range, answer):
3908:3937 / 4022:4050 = 1.35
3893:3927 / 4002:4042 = 1.21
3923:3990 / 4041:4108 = 1.40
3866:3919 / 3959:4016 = 1.02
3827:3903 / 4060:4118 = 1.33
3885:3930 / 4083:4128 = 1.21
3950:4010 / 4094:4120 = 1.14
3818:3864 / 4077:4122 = 1.42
